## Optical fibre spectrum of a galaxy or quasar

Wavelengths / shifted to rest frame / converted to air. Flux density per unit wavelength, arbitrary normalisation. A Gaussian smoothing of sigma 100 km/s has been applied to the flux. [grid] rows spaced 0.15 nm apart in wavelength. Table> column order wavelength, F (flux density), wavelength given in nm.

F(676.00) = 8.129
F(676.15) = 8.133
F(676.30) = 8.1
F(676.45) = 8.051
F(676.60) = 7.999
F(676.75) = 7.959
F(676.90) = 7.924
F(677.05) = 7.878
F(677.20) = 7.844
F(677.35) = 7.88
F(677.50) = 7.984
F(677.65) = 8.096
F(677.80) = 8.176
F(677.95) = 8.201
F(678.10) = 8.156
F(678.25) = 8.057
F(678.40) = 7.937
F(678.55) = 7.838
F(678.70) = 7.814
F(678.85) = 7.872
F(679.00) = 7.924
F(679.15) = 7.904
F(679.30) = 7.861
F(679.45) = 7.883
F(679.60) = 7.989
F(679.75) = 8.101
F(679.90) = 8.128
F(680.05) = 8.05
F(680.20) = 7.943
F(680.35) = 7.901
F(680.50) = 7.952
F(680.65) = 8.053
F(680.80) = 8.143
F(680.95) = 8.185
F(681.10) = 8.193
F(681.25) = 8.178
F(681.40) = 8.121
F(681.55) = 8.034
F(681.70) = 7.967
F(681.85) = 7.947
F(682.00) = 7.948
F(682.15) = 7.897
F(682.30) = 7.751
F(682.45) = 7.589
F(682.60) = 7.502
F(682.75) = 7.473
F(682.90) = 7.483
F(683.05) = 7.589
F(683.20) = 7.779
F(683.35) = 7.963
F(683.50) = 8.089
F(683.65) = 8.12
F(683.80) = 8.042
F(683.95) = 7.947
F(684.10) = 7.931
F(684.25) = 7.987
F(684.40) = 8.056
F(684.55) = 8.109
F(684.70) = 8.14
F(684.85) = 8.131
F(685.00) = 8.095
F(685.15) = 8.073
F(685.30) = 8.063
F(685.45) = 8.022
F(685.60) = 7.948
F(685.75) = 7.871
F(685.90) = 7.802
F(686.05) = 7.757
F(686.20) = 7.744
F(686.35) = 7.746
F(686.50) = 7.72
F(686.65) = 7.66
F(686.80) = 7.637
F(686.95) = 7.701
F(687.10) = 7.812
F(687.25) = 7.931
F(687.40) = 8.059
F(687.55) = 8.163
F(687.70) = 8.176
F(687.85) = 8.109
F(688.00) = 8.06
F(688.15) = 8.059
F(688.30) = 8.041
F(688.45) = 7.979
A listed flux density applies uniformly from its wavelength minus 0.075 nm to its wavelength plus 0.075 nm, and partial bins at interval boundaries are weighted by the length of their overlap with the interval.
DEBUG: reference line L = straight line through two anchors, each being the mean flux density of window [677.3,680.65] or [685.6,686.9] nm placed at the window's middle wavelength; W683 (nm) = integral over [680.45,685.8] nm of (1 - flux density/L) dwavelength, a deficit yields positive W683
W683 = -0.07 nm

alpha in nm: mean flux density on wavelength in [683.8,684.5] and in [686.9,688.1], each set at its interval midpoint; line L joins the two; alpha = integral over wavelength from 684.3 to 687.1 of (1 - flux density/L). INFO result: 0.03 nm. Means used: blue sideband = 7.99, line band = 7.9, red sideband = 8.01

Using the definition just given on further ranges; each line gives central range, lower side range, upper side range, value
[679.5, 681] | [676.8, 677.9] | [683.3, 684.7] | -0.01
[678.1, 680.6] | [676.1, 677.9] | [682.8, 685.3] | 0.01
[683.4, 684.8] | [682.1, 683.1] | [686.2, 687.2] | -0.07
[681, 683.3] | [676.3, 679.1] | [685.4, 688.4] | 0.03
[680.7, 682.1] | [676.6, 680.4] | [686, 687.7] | -0.03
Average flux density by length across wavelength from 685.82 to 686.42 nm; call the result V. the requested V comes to 7.76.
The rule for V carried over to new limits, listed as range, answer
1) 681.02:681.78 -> 8.1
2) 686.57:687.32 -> 7.75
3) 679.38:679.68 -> 7.94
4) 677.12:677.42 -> 7.86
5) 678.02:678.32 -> 8.11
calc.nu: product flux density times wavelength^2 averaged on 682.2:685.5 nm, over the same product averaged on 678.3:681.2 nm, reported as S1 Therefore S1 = 1.00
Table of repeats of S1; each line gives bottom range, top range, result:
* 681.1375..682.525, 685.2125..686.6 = 1.00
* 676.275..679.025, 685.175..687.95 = 1.01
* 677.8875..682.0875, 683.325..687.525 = 1.01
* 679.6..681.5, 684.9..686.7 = 0.99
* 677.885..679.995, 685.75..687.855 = 1.01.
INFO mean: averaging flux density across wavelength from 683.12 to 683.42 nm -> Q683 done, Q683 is 7.86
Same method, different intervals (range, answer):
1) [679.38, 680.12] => 8.03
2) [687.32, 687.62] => 8.11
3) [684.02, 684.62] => 8.02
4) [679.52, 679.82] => 8.04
